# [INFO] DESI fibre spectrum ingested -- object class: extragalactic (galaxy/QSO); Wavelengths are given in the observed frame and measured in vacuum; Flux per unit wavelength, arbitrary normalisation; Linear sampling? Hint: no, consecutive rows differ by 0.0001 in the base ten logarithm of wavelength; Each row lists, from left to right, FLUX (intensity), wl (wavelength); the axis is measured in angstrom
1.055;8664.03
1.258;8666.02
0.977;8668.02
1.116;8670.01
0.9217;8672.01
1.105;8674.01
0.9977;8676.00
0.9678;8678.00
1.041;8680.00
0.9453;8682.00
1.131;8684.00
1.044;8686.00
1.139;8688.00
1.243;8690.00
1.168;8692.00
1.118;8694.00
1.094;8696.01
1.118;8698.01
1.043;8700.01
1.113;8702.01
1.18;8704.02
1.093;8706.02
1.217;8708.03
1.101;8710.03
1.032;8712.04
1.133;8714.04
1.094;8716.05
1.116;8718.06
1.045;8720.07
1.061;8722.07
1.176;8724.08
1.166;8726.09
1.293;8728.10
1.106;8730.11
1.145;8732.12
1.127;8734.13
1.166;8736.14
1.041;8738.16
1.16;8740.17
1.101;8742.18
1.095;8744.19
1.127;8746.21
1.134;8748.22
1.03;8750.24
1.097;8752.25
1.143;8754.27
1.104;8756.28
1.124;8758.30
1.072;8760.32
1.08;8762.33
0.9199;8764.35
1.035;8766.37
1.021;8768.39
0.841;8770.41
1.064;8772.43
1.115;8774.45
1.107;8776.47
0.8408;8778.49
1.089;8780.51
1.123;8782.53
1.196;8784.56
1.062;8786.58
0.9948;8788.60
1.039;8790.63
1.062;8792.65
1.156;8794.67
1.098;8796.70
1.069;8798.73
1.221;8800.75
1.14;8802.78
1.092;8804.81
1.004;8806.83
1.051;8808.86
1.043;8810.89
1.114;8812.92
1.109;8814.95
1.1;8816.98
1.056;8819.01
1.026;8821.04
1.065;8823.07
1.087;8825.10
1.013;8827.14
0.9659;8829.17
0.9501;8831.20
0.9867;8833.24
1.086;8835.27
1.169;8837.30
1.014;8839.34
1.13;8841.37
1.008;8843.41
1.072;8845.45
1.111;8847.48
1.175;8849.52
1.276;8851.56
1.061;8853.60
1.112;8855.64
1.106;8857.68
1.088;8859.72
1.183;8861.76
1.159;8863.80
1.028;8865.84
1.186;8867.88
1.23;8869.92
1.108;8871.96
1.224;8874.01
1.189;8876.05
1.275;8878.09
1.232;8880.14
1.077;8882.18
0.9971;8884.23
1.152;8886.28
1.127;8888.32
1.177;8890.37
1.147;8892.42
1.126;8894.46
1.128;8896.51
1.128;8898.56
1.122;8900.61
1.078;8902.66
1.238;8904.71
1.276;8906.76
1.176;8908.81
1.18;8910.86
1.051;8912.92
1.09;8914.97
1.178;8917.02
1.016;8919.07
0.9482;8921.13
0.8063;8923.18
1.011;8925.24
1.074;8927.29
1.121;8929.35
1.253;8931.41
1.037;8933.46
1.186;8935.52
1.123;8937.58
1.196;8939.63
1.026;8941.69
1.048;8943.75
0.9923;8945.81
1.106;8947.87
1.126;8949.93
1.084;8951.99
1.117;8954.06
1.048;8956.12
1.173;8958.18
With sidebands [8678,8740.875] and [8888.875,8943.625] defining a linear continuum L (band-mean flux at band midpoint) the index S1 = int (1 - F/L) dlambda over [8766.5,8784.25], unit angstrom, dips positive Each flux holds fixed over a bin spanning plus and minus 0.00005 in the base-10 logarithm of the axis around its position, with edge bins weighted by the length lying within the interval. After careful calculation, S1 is 1.3 angstrom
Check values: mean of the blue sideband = 1.12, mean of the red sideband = 1.11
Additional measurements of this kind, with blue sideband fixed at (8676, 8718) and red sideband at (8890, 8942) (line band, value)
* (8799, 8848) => 1.7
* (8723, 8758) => -0.9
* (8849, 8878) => -1.2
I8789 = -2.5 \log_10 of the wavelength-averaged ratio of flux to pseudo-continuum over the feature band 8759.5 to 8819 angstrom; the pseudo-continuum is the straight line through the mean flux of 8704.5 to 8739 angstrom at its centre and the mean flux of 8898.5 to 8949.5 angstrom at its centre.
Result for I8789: 0.05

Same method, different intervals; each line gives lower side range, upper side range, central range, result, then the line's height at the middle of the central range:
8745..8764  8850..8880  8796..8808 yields 0.02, 1.12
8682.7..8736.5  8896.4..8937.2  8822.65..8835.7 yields 0.10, 1.11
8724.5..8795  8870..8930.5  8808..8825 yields 0.03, 1.1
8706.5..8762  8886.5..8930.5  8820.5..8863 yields 0.03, 1.11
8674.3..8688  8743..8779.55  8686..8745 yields -0.08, 1.04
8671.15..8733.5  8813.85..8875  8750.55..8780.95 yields 0.06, 1.1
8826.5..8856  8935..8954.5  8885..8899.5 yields -0.05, 1.09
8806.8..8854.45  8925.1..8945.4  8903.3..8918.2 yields -0.06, 1.1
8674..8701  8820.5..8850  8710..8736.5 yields -0.05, 1.08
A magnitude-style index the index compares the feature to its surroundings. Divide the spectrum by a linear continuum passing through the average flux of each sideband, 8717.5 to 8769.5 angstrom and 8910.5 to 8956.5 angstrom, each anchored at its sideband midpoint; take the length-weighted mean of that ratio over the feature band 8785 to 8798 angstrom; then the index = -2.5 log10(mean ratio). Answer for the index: 0.022 mag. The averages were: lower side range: 1.1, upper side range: 1.08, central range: 1.07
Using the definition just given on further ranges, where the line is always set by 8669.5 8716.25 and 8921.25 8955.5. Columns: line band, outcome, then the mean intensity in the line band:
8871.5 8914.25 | -0.071 mag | 1.15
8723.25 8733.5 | -0.084 mag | 1.18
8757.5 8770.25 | 0.061 mag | 1.03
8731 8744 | -0.034 mag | 1.12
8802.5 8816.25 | 0.008 mag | 1.08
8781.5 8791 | 0.000 mag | 1.09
